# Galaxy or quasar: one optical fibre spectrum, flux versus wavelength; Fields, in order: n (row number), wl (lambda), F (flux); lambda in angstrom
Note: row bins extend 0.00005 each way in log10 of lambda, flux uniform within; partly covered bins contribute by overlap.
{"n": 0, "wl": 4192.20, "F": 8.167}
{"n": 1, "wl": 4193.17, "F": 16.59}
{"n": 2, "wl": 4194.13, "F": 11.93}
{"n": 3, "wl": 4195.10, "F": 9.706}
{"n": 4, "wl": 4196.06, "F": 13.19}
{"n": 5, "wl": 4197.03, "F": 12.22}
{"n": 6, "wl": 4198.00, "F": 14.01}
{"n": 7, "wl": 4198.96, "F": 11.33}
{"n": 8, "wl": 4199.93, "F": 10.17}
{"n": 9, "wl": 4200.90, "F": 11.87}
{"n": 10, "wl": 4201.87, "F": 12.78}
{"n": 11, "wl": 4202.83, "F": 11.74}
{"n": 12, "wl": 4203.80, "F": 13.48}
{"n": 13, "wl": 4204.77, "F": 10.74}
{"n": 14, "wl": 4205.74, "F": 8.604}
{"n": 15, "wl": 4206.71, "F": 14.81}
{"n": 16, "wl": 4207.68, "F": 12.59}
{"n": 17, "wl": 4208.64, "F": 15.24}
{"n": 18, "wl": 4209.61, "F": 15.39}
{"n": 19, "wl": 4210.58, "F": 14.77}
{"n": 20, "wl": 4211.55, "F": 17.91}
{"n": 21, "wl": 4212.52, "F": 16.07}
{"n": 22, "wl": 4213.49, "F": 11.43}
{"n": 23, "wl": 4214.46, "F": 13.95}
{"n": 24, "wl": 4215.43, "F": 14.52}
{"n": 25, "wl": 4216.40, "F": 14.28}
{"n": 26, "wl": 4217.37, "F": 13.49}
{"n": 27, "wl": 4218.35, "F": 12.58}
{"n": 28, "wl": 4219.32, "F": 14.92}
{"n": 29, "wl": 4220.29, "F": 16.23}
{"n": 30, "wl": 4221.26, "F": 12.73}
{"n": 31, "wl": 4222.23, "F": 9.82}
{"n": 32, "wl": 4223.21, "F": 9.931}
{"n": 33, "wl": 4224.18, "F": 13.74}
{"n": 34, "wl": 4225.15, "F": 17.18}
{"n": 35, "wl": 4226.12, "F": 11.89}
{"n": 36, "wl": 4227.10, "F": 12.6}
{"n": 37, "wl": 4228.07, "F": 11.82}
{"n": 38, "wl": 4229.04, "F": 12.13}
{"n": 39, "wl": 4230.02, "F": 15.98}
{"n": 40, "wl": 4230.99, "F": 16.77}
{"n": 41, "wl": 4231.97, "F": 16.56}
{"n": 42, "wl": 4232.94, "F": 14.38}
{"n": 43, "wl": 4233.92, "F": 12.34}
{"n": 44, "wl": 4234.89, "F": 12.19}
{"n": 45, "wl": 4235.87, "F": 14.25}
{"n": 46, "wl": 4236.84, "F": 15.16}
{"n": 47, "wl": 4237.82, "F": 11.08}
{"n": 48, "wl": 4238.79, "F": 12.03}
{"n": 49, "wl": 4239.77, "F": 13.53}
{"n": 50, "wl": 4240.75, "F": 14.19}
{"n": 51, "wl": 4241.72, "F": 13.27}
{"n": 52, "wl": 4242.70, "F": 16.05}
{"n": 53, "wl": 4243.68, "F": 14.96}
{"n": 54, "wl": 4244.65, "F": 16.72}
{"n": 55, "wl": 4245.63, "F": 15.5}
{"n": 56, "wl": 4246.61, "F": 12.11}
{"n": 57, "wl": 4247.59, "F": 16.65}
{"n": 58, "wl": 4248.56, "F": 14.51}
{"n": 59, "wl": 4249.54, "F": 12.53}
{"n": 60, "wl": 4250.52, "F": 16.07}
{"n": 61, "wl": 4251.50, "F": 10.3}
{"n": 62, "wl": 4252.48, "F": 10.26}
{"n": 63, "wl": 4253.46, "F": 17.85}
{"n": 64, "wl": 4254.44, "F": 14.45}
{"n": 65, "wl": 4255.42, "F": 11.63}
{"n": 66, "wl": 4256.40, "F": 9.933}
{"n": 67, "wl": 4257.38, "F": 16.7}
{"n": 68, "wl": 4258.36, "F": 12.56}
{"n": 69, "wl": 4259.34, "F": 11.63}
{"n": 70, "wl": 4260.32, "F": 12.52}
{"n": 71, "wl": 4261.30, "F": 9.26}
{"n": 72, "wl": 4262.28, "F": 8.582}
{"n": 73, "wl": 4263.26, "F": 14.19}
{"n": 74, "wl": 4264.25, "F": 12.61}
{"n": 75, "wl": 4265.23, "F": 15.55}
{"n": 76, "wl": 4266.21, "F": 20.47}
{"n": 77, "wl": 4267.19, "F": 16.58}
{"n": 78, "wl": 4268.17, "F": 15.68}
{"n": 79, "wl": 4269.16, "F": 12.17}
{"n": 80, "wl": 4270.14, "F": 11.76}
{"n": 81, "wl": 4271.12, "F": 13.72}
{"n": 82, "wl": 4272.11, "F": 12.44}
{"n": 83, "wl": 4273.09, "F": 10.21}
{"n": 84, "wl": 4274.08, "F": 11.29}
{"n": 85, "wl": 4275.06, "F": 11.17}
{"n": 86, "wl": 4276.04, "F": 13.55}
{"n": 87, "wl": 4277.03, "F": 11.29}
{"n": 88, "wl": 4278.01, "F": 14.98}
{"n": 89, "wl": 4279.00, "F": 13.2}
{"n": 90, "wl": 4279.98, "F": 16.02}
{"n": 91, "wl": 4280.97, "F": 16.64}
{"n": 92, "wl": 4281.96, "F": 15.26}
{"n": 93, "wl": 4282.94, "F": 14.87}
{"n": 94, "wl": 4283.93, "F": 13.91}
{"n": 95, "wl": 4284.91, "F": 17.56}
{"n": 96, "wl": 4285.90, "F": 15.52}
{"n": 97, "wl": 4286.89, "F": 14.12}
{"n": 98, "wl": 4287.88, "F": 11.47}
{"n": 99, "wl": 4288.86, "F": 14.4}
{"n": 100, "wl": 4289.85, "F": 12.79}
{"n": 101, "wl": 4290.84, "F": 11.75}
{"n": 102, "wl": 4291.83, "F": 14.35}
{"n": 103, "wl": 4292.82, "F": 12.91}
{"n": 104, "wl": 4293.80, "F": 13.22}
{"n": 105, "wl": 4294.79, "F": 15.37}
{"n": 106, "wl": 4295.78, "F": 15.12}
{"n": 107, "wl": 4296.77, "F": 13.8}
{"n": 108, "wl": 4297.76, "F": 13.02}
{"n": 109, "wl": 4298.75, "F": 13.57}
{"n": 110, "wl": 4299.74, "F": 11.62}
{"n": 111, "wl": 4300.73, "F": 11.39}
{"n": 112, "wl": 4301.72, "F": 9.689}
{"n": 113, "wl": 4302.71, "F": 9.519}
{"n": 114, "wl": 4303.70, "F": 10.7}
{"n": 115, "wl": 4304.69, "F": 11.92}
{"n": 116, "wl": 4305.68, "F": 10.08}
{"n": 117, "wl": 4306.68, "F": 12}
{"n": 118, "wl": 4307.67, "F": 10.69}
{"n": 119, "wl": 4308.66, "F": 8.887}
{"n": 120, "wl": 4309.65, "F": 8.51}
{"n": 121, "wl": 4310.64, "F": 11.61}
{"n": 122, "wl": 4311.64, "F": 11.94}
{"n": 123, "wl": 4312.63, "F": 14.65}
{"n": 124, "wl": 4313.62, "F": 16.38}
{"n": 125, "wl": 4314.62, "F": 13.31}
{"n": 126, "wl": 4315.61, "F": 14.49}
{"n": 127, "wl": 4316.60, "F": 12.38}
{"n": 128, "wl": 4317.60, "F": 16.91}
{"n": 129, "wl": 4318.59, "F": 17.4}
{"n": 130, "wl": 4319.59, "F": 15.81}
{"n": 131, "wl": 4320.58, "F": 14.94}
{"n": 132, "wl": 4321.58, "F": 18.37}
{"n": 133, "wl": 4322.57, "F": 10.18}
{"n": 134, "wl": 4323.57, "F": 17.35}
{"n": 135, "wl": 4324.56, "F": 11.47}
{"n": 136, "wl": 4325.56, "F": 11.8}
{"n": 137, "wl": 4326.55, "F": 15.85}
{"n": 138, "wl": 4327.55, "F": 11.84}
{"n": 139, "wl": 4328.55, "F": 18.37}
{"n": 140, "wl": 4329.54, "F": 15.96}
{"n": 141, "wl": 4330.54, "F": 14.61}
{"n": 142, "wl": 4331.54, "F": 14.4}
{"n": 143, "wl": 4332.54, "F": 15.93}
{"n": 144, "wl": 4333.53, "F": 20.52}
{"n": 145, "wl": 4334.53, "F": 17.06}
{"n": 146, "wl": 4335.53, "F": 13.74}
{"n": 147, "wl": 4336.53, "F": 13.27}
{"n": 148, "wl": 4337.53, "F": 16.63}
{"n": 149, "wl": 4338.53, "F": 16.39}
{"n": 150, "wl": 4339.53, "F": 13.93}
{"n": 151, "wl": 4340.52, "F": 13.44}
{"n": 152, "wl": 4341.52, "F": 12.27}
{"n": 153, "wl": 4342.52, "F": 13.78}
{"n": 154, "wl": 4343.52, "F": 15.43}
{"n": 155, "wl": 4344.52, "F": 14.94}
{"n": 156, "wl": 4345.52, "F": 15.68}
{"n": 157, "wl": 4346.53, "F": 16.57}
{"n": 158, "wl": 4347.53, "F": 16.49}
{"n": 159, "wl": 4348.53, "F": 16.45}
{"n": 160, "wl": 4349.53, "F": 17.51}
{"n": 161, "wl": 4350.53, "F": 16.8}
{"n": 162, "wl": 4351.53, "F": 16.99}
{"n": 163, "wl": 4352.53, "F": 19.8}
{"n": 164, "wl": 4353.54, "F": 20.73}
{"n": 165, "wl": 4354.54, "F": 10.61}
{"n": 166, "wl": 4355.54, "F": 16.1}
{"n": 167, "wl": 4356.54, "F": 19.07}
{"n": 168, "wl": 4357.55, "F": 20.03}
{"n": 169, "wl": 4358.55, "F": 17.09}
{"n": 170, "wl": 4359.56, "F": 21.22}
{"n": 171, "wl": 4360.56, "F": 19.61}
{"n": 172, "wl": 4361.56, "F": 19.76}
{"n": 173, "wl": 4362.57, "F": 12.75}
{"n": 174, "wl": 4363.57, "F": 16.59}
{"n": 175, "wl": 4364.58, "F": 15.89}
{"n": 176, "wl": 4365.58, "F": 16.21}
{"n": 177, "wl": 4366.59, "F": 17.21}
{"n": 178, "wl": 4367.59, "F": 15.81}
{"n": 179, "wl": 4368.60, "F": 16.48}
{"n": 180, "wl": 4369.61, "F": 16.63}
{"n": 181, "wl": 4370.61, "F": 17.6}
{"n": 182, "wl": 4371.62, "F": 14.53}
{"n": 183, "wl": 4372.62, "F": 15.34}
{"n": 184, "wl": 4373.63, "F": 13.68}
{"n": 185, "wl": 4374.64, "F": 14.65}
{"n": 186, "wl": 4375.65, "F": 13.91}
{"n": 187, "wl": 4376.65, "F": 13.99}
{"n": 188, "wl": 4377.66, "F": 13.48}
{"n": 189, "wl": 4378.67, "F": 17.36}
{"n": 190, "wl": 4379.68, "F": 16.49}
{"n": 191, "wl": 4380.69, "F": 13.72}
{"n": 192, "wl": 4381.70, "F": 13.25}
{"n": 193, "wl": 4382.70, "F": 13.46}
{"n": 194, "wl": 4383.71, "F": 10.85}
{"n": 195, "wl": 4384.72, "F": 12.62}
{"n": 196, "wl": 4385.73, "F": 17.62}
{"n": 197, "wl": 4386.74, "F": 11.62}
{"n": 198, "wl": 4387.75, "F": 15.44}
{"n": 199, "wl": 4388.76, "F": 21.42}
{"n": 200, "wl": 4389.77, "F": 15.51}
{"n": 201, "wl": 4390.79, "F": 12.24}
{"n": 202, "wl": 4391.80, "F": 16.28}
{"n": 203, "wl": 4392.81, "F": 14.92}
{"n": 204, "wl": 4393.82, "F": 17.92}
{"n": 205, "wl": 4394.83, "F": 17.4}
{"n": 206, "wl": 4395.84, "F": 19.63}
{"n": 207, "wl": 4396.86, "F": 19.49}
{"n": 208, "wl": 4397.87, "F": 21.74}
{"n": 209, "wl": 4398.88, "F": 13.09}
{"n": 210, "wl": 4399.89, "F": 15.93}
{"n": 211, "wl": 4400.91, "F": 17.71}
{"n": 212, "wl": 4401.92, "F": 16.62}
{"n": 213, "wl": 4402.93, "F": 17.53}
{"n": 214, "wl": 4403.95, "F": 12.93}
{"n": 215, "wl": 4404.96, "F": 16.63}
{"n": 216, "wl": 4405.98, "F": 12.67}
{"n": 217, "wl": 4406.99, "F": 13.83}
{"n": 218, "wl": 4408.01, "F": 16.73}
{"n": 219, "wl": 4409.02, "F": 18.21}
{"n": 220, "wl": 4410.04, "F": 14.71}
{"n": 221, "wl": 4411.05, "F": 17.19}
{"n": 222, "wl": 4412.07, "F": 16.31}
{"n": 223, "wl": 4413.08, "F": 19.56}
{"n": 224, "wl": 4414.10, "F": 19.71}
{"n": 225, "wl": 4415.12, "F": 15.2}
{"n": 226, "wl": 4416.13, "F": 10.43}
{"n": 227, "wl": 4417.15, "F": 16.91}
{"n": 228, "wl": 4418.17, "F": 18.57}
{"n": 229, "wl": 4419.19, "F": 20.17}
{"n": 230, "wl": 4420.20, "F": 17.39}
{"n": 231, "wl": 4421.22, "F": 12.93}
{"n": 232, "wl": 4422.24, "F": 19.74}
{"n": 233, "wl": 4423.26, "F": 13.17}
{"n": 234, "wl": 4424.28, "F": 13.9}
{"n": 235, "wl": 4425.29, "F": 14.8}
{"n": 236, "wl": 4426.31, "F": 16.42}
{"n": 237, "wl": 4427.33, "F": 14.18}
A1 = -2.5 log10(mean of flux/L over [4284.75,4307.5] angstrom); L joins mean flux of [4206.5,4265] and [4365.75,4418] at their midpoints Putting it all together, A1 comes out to 0.14 mag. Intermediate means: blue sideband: 13.7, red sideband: 15.8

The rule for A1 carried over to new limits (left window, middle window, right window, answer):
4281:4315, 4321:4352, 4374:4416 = -0.09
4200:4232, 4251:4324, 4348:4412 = 0.11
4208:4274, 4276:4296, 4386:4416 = 0.02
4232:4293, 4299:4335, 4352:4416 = 0.10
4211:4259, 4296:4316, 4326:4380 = 0.26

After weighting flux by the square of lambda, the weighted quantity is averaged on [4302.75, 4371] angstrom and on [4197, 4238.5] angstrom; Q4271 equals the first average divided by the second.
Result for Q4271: 1.20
